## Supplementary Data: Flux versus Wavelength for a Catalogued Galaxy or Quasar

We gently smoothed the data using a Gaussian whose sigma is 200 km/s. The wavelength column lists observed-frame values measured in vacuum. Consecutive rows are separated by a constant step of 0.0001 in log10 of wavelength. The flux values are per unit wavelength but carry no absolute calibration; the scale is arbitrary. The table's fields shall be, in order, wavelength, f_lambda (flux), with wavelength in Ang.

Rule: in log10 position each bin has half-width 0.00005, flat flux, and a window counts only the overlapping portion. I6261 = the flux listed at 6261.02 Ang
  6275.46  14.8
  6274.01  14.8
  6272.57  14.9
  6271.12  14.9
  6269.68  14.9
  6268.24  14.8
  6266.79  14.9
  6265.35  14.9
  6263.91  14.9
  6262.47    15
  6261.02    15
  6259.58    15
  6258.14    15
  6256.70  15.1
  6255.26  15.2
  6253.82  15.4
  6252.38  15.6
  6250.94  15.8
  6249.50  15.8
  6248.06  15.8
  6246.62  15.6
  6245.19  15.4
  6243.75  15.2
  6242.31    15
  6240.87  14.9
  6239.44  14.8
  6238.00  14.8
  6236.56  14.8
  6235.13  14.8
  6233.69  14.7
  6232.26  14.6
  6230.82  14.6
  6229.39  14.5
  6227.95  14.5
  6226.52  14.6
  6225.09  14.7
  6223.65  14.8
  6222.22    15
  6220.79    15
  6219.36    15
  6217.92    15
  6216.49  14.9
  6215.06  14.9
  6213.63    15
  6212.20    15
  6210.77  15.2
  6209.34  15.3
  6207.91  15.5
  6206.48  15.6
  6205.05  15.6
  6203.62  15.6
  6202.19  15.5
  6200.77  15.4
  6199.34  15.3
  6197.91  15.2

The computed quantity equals 15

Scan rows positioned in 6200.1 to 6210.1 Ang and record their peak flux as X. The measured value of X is 15.6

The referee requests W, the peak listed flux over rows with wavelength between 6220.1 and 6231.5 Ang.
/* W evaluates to 15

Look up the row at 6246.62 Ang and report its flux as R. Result 15.6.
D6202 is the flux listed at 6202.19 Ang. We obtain 15.5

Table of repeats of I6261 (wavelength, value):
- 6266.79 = 14.9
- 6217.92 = 15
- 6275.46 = 14.8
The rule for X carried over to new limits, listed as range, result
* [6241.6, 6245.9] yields 15.4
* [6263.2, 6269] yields 14.9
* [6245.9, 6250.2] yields 15.8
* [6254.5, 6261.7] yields 15.2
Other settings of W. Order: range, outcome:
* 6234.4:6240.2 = 14.8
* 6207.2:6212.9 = 15.5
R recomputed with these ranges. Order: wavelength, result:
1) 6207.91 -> 15.5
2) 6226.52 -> 14.6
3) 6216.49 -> 14.9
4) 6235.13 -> 14.8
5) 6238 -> 14.8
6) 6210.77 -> 15.2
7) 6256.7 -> 15.1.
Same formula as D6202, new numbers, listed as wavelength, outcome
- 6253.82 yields 15.4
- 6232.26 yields 14.6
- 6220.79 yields 15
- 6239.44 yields 14.8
